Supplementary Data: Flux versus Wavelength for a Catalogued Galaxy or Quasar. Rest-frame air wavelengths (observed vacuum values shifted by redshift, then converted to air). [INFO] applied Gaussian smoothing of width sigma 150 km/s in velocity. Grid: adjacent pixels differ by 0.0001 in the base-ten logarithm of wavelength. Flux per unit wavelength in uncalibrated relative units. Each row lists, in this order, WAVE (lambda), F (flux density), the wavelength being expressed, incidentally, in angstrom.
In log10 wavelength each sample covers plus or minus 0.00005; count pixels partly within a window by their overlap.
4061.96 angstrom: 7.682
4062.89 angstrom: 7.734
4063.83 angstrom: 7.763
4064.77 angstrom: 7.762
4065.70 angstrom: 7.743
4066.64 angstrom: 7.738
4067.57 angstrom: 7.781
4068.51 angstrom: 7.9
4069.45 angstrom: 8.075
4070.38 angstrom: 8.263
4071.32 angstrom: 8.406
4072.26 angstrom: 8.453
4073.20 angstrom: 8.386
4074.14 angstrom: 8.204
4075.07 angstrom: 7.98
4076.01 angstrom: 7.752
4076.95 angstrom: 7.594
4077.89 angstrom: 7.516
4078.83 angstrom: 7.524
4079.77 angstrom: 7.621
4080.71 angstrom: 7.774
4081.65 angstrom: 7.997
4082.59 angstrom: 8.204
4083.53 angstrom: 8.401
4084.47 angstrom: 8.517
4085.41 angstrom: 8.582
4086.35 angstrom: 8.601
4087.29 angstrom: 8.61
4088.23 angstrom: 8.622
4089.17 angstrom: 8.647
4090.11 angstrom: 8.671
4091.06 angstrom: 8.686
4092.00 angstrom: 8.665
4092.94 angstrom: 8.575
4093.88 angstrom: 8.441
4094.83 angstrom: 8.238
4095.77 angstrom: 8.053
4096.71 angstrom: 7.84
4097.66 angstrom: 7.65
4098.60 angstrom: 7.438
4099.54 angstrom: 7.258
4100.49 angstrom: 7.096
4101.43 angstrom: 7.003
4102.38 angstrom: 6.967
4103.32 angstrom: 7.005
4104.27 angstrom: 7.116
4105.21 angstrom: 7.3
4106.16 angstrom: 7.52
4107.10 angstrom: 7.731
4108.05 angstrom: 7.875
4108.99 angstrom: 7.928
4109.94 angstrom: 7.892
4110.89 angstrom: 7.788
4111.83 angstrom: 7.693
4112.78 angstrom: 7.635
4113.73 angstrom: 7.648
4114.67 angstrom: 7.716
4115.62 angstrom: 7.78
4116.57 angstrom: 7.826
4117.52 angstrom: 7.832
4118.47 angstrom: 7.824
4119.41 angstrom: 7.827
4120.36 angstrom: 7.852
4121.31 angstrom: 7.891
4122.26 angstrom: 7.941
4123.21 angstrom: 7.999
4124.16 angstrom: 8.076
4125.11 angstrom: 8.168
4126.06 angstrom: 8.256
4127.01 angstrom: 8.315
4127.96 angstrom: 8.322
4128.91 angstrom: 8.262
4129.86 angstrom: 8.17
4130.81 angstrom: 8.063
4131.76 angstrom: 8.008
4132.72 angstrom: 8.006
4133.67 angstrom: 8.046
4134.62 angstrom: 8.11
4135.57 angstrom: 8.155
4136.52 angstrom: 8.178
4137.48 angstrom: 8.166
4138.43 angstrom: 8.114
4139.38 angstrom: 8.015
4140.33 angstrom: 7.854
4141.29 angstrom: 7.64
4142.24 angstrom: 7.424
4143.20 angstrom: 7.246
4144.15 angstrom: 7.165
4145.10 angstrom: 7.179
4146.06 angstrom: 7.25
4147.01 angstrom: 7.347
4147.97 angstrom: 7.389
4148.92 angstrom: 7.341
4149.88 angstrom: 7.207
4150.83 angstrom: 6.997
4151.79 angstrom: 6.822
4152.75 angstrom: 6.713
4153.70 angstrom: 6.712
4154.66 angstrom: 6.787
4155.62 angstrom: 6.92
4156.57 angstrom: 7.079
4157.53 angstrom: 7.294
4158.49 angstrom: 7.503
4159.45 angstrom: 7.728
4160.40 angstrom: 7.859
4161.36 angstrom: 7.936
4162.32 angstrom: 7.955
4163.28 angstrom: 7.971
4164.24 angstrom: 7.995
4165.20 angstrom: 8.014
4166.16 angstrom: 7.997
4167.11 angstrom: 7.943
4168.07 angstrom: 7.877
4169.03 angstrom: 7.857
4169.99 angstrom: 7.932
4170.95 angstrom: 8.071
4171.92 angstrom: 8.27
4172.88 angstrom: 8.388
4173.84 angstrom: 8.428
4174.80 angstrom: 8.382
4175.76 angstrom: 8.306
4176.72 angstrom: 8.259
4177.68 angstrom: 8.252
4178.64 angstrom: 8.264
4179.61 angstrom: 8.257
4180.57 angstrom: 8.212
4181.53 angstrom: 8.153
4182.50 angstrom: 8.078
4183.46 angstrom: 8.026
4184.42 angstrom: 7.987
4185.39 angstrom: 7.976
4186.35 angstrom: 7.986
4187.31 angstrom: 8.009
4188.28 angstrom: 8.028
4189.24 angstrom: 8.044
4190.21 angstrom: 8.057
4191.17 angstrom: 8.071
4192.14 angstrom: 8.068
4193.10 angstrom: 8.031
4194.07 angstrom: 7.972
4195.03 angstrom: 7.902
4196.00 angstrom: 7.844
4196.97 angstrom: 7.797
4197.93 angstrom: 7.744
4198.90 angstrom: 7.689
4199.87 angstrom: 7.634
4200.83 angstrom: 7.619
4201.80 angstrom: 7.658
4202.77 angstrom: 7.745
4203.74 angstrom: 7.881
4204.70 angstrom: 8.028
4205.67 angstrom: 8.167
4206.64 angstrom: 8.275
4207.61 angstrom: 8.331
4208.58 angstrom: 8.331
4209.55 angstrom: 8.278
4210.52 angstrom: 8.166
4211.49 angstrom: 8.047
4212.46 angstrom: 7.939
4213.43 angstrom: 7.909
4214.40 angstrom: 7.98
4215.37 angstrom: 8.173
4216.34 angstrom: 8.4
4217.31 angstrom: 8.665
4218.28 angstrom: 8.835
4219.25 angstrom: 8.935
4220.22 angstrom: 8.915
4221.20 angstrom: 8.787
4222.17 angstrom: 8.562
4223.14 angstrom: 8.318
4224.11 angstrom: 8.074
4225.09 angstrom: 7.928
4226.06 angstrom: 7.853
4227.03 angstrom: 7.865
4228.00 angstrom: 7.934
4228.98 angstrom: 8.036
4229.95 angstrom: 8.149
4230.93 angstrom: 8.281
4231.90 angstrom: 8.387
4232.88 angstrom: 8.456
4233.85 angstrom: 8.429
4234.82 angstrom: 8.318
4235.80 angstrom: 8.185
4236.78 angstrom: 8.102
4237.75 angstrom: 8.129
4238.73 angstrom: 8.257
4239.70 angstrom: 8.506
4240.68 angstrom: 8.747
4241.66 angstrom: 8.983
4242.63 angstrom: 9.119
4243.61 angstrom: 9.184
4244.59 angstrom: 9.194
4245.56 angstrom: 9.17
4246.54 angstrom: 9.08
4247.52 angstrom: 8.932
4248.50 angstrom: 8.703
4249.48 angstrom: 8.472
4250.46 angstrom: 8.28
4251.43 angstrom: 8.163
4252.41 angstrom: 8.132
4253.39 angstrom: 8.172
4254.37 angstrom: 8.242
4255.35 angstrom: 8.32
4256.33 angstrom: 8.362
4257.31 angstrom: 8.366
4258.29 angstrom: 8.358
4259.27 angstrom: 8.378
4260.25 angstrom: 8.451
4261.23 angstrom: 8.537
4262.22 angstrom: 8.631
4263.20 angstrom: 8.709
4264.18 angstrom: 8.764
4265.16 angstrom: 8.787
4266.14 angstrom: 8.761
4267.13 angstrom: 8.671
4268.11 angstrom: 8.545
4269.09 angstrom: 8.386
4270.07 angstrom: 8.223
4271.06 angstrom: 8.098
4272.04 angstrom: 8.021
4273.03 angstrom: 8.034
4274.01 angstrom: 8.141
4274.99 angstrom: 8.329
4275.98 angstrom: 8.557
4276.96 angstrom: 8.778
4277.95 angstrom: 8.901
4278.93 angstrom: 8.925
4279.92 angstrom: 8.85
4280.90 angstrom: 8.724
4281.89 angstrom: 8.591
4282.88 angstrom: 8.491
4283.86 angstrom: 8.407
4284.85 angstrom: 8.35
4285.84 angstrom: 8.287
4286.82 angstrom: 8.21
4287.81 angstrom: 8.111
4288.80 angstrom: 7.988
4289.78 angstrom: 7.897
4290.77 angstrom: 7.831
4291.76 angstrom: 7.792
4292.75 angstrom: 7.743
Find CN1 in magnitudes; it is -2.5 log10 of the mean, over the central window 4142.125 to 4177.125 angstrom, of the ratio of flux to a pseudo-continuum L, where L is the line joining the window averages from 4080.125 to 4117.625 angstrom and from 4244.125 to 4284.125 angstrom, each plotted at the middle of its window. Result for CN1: 0.07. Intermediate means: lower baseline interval 7.92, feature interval 7.61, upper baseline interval 8.53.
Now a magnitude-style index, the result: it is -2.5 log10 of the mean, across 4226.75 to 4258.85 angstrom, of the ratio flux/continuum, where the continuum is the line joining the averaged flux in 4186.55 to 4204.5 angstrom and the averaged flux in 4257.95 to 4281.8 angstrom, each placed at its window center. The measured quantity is -0.02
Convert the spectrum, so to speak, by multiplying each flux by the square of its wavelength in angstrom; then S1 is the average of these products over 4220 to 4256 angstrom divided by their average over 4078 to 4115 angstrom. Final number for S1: 1.14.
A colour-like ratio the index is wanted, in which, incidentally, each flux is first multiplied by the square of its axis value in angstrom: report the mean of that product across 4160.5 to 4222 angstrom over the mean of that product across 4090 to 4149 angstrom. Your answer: 1.07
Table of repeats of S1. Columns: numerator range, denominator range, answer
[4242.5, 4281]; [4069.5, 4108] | 1.17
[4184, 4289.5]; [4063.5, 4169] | 1.13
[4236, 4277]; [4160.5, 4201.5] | 1.10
